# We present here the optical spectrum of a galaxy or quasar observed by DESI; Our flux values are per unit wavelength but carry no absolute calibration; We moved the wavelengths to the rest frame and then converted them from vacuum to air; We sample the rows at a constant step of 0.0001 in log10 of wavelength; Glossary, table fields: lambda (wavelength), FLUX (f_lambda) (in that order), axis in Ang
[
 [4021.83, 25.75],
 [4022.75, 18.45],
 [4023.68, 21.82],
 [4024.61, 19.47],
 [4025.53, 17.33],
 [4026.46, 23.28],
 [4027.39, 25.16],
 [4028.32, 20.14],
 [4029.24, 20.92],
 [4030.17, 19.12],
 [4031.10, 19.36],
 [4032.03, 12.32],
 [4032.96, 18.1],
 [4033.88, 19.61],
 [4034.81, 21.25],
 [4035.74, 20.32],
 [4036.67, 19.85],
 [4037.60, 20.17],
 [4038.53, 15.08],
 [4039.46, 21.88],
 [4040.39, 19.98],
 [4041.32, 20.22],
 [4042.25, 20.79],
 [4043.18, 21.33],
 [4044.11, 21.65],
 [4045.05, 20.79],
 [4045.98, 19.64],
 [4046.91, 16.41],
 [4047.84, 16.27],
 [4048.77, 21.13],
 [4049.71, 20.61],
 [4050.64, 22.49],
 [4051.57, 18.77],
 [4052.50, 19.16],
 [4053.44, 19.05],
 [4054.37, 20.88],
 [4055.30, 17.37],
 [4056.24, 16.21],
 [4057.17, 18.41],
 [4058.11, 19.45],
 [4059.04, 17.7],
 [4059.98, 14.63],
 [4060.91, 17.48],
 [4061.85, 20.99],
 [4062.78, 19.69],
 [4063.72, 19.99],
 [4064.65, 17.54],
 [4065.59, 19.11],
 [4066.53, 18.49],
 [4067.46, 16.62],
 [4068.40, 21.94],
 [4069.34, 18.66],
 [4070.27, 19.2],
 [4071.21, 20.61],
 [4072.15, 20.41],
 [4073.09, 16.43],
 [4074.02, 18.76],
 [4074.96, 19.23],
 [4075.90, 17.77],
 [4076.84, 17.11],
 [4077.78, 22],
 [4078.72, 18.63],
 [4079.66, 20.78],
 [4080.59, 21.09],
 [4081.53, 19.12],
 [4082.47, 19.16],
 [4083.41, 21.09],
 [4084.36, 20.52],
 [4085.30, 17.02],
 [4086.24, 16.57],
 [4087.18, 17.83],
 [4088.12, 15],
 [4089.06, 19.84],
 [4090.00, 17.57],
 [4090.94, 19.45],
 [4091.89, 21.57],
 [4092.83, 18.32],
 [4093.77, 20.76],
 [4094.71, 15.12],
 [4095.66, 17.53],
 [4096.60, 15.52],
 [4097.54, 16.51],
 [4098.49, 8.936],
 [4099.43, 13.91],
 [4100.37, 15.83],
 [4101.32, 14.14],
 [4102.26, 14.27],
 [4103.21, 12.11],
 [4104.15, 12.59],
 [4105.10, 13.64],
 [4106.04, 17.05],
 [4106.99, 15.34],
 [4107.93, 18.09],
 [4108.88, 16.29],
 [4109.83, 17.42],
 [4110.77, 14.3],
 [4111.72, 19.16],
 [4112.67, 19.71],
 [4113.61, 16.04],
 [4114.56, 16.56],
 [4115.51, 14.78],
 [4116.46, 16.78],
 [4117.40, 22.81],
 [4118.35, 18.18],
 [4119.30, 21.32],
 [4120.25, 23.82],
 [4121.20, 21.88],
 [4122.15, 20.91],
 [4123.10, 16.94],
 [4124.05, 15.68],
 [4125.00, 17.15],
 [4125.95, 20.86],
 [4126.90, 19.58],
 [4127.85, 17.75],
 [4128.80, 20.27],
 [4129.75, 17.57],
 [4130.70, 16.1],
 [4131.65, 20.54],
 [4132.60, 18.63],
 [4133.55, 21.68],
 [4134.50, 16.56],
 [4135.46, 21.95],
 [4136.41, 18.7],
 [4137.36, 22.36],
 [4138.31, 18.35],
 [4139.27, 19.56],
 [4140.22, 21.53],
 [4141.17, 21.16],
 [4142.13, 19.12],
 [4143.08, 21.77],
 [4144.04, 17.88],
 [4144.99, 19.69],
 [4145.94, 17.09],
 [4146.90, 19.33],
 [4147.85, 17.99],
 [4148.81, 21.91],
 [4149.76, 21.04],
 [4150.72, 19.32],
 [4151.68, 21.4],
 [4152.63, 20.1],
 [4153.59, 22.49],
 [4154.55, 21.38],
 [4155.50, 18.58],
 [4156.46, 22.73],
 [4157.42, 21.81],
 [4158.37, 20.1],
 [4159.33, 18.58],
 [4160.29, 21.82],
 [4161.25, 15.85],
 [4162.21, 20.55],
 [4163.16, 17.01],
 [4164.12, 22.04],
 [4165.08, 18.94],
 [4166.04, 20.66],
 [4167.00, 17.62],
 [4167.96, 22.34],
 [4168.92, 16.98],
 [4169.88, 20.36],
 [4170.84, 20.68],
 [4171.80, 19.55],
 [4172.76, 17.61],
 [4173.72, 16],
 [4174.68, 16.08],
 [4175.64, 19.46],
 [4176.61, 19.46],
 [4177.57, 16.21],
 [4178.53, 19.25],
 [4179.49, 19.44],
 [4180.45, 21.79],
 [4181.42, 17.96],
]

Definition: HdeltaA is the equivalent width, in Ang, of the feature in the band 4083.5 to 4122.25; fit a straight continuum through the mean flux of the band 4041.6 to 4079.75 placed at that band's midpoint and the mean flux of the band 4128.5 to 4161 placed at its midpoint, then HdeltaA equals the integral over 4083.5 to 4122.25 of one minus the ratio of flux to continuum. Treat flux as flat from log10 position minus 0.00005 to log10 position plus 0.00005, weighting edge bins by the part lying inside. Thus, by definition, 4.6 Ang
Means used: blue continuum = 19.1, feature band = 17.2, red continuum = 19.9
